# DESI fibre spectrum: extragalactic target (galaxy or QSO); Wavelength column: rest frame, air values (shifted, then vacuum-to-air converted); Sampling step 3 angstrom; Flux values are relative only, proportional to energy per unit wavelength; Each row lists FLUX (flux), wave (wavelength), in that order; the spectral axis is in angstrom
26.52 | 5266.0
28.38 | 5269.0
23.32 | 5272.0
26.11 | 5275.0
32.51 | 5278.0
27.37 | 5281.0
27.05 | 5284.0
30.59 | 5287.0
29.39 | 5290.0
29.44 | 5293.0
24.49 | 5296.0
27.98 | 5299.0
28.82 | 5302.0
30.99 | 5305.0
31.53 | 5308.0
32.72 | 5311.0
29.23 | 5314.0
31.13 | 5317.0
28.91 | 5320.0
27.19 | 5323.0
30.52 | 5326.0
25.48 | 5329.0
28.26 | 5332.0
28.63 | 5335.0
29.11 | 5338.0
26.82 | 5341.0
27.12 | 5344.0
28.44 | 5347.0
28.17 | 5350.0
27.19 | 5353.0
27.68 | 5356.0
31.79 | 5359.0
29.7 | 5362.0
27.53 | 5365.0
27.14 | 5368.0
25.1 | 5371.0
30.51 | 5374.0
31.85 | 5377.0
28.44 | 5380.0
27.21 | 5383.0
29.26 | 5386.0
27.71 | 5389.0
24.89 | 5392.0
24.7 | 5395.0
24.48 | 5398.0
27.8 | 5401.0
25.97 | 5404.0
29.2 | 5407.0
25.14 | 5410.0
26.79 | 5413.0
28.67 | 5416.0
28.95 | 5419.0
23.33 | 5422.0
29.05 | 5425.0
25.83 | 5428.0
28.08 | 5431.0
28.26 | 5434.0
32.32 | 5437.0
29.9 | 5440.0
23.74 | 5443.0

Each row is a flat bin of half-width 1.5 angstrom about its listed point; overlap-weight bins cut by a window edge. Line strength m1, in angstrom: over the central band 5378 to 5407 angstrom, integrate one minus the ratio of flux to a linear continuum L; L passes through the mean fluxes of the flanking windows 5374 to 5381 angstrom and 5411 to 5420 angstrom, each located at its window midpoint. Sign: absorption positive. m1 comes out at 2.4 angstrom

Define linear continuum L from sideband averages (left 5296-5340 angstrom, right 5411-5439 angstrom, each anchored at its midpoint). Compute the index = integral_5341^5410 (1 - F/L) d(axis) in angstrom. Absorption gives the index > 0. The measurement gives 1.8 angstrom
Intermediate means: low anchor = 29.1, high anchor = 27.9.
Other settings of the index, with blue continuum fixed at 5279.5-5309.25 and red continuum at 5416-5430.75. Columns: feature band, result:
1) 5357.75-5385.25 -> -1.03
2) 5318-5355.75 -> 0.24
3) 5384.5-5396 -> 0.33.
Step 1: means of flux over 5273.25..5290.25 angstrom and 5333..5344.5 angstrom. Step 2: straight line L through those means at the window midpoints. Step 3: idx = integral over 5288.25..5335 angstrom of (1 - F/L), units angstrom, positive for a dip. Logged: -1.2 angstrom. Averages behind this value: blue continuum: 28.7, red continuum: 28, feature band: 29.1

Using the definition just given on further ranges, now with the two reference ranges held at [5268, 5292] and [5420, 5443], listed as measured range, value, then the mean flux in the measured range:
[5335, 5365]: -0.45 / 28.4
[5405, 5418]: 0.20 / 27.5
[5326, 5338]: -0.01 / 28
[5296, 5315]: -1.16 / 29.8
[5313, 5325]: -0.48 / 29.2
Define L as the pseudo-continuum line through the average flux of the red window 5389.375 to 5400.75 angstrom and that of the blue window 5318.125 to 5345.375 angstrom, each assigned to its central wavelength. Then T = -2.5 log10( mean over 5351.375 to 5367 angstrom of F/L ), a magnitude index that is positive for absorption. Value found -0.07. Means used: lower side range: 28.1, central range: 28.7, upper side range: 25.3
